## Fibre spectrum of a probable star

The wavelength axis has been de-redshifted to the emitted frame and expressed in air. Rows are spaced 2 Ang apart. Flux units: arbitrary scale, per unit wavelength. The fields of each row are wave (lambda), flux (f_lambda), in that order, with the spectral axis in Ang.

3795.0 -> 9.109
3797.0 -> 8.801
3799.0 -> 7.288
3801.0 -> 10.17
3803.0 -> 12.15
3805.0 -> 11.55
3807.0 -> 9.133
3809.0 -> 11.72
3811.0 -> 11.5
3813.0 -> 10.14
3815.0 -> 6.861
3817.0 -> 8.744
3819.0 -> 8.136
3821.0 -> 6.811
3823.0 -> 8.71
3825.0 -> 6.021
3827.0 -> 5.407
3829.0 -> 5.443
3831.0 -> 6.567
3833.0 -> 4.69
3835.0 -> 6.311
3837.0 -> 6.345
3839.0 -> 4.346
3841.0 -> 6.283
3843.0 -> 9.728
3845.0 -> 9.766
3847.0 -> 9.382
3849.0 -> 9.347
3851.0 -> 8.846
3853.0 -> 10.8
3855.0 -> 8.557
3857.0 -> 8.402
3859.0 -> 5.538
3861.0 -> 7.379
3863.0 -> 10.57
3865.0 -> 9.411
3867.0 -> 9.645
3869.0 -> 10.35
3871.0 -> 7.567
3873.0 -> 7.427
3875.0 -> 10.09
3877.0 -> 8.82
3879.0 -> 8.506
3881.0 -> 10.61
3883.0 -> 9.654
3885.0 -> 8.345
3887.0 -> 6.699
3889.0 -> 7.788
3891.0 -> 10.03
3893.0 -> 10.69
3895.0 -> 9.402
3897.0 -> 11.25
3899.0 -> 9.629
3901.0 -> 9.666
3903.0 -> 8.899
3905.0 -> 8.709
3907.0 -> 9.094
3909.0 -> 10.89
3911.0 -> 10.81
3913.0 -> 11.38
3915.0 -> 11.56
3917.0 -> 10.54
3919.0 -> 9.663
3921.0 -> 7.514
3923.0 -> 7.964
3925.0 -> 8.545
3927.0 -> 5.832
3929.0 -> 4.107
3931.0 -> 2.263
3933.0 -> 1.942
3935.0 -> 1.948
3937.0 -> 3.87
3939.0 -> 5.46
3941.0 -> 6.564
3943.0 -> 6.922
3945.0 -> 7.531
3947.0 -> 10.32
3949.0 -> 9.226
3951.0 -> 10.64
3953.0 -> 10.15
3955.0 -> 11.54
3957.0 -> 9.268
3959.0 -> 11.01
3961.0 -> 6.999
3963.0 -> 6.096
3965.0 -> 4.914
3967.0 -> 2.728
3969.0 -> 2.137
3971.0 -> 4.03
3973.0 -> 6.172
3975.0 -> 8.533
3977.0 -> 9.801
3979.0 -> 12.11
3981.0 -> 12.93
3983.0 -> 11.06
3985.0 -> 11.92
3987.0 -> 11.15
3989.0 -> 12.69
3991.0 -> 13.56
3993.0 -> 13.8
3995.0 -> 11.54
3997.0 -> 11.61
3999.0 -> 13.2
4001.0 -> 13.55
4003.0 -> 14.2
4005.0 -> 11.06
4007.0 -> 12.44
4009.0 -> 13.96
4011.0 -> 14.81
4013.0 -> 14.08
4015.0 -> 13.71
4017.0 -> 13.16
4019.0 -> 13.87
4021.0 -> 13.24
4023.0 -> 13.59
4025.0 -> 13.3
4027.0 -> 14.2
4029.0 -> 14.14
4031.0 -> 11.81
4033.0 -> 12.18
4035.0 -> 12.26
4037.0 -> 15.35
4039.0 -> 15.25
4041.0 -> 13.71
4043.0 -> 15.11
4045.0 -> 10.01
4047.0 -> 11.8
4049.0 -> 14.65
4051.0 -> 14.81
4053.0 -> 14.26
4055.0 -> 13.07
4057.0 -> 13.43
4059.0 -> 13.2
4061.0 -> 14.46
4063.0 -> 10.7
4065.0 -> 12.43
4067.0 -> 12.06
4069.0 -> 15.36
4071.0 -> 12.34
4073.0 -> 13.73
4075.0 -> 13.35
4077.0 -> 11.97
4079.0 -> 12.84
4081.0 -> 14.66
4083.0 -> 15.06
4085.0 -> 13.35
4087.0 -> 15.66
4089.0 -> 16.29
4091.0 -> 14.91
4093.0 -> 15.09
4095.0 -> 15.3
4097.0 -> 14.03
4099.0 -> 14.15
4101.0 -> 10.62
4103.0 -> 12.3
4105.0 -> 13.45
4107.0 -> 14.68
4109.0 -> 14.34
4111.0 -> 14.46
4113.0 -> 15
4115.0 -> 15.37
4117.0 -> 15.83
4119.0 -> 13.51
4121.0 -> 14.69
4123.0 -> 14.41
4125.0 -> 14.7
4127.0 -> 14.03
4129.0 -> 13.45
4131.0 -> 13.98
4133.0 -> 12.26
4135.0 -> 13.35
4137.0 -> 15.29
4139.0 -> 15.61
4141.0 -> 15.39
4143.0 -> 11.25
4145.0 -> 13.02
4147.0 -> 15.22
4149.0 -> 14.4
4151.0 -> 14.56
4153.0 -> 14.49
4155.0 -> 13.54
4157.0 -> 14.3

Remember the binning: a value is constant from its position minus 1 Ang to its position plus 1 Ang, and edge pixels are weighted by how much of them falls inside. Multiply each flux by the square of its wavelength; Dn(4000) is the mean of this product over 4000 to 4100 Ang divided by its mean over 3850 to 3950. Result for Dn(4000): 1.8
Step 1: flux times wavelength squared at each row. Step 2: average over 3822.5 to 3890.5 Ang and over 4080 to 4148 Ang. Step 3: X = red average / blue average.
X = 2.01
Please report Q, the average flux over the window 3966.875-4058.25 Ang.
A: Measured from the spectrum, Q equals 12.3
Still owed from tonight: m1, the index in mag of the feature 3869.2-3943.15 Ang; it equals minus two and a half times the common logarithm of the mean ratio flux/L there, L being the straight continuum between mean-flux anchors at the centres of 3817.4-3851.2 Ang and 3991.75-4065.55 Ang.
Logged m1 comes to 0.140 mag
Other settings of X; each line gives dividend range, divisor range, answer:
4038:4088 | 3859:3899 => 1.63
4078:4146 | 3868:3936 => 1.86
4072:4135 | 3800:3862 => 1.97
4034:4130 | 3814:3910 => 1.85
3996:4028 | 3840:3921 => 1.54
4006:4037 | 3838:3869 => 1.70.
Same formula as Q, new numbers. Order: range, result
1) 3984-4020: 13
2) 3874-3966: 8.33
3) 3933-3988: 7.85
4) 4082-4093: 15.1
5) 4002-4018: 13.4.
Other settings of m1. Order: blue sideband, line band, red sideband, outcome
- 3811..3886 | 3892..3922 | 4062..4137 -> -0.056 mag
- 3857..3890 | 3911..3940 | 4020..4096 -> 0.420 mag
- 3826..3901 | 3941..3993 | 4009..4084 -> 0.248 mag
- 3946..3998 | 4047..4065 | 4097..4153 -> -0.123 mag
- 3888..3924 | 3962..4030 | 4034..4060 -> 0.097 mag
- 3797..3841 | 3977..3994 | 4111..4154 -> -0.085 mag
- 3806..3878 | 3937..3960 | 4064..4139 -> 0.211 mag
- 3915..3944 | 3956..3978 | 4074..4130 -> 0.202 mag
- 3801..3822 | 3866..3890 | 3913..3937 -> -0.116 mag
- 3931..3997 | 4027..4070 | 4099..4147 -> -0.179 mag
